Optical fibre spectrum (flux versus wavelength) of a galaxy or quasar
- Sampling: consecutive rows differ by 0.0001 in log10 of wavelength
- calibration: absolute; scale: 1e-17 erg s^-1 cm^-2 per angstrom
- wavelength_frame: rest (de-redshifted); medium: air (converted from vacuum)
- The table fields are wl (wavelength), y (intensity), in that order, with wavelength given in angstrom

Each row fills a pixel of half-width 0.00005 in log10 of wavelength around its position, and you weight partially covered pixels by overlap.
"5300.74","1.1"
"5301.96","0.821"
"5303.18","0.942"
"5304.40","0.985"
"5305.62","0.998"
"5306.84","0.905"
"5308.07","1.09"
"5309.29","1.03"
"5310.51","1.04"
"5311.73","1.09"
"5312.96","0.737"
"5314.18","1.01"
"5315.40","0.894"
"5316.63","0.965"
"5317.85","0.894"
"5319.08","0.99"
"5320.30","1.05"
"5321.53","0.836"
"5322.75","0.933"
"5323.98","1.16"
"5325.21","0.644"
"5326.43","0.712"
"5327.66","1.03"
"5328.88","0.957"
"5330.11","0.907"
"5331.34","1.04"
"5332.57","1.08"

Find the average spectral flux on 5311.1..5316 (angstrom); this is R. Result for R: 0.934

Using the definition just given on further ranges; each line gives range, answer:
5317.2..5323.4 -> 0.942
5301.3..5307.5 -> 0.932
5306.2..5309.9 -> 1.01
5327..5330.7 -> 0.962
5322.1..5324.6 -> 1.04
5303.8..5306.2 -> 0.992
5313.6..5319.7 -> 0.951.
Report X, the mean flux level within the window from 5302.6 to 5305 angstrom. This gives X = 0.964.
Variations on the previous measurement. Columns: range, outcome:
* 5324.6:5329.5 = 0.837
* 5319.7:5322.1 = 0.942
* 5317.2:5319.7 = 0.944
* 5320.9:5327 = 0.858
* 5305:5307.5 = 0.952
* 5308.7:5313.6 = 0.975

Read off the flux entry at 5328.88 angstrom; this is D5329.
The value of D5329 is 0.957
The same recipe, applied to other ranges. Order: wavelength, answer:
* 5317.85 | 0.894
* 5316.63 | 0.965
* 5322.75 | 0.933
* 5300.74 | 1.1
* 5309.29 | 1.03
